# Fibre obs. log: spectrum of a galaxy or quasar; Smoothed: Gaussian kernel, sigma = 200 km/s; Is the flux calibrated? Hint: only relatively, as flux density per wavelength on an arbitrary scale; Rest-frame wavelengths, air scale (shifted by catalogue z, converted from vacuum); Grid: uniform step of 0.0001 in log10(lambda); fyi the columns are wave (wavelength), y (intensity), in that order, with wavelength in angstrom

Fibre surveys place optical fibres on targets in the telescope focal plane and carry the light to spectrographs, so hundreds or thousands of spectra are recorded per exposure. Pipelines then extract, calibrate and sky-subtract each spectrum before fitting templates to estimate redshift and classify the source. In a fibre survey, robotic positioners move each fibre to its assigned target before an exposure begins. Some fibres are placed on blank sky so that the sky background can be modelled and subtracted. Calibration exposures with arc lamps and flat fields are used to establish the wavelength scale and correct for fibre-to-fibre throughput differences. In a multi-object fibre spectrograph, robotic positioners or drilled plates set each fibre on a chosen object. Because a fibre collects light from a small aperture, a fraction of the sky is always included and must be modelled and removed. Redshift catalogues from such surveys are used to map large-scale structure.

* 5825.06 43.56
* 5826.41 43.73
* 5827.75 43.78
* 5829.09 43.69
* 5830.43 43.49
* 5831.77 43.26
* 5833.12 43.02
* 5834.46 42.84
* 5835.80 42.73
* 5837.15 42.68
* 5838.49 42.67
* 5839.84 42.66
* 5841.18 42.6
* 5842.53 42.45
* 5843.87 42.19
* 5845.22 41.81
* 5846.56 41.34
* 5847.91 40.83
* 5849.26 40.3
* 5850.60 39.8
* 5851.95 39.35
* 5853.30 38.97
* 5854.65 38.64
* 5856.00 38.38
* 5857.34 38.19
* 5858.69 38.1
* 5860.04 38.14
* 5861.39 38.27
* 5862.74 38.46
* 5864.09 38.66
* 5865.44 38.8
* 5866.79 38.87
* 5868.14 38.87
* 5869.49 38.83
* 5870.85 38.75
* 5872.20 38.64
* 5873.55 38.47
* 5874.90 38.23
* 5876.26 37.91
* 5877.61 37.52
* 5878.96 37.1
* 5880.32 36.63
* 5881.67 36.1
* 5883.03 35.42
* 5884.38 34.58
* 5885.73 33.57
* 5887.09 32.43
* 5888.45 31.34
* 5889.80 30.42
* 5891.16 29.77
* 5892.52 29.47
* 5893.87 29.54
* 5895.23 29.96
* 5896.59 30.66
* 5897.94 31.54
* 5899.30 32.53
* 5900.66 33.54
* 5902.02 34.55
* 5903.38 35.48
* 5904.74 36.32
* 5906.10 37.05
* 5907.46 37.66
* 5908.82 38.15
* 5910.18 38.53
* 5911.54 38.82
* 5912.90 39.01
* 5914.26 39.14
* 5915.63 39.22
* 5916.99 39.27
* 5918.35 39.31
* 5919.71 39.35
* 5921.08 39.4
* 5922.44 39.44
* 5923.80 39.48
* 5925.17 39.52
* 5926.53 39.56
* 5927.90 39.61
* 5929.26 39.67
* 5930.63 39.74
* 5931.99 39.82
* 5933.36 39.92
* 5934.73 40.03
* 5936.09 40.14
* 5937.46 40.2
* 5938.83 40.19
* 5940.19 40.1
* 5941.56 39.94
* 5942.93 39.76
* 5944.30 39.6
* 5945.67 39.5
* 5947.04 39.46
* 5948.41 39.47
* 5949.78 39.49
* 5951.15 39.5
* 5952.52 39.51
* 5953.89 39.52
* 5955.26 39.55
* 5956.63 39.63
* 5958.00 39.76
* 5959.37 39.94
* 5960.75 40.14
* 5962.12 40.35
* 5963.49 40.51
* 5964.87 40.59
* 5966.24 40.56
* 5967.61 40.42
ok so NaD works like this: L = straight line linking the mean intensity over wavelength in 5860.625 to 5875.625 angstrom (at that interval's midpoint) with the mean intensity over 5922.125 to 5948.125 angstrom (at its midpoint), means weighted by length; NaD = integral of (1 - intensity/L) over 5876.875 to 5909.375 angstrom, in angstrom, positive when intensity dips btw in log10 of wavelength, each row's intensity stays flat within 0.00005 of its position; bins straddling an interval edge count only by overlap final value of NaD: 4.36 angstrom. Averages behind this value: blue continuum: 38.6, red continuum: 39.8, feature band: 33.8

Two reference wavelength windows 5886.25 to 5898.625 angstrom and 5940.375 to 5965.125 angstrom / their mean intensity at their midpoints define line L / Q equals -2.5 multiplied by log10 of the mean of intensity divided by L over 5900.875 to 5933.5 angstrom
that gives -0.13 mag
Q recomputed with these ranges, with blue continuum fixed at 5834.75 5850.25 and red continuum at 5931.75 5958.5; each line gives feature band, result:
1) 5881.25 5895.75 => 0.269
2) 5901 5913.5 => 0.095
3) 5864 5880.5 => 0.084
